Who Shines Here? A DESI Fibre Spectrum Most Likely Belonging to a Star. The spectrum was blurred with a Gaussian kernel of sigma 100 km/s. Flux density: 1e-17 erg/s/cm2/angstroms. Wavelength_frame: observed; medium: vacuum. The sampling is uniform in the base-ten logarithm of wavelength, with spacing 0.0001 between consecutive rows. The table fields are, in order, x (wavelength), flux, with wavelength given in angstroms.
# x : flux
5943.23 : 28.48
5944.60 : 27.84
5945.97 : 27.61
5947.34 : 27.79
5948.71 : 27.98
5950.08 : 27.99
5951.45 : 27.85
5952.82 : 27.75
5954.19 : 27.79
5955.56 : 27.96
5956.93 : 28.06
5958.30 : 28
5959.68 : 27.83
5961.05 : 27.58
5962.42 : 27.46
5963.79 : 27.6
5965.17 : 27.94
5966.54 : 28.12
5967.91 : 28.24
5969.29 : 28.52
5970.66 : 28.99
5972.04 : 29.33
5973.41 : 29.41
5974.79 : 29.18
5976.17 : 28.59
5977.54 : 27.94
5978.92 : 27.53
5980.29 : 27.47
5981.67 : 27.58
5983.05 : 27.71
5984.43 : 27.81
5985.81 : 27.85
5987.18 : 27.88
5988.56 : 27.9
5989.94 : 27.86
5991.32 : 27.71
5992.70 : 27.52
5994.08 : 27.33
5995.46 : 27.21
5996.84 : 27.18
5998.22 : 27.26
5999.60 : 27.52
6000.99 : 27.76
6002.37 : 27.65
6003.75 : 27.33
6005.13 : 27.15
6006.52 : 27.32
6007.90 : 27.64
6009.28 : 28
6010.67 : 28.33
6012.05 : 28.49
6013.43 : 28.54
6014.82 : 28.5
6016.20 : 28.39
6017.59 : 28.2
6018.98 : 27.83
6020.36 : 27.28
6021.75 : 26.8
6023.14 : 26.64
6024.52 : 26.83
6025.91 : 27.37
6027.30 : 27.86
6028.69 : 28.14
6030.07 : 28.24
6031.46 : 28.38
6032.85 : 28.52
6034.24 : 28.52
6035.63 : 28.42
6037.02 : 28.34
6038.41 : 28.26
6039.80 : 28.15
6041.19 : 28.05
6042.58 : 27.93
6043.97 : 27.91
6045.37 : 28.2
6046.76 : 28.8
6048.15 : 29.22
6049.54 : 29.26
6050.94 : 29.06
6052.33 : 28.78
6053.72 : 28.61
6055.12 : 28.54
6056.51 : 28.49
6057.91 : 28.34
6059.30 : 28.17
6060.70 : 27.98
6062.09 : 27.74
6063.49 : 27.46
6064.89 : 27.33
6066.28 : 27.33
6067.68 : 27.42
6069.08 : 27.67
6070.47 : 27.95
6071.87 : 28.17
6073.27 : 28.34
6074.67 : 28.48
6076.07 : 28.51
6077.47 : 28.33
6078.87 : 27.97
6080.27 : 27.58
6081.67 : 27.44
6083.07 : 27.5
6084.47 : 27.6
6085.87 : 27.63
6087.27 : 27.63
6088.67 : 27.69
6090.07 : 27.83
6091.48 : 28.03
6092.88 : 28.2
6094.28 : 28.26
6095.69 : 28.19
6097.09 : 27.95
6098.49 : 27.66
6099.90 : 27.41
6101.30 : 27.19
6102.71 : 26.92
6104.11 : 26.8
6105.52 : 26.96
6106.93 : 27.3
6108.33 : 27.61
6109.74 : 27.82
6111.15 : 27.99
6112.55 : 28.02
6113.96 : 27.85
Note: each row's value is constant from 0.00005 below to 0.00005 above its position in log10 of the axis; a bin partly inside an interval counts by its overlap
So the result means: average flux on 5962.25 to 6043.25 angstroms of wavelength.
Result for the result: 27.9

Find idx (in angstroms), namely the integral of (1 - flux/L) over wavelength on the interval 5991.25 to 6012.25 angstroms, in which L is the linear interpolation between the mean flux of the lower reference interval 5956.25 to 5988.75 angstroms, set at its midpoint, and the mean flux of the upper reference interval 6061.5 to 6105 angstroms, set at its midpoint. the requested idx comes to 0.3 angstroms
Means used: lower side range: 28.1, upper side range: 27.7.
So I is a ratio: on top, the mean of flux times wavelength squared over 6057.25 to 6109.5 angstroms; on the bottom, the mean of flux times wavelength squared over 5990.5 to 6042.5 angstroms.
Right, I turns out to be 1.02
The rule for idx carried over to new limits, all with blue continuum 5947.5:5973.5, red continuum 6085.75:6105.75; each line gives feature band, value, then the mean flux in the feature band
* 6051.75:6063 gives -0.22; 28.3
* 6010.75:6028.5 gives 0.09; 27.8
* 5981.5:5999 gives 0.25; 27.6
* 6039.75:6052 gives -0.32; 28.5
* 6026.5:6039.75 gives -0.21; 28.3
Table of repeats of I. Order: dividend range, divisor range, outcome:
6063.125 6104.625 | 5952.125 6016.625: 1.03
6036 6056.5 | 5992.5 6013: 1.05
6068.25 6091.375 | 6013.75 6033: 1.02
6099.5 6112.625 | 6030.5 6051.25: 0.98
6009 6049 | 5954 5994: 1.02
